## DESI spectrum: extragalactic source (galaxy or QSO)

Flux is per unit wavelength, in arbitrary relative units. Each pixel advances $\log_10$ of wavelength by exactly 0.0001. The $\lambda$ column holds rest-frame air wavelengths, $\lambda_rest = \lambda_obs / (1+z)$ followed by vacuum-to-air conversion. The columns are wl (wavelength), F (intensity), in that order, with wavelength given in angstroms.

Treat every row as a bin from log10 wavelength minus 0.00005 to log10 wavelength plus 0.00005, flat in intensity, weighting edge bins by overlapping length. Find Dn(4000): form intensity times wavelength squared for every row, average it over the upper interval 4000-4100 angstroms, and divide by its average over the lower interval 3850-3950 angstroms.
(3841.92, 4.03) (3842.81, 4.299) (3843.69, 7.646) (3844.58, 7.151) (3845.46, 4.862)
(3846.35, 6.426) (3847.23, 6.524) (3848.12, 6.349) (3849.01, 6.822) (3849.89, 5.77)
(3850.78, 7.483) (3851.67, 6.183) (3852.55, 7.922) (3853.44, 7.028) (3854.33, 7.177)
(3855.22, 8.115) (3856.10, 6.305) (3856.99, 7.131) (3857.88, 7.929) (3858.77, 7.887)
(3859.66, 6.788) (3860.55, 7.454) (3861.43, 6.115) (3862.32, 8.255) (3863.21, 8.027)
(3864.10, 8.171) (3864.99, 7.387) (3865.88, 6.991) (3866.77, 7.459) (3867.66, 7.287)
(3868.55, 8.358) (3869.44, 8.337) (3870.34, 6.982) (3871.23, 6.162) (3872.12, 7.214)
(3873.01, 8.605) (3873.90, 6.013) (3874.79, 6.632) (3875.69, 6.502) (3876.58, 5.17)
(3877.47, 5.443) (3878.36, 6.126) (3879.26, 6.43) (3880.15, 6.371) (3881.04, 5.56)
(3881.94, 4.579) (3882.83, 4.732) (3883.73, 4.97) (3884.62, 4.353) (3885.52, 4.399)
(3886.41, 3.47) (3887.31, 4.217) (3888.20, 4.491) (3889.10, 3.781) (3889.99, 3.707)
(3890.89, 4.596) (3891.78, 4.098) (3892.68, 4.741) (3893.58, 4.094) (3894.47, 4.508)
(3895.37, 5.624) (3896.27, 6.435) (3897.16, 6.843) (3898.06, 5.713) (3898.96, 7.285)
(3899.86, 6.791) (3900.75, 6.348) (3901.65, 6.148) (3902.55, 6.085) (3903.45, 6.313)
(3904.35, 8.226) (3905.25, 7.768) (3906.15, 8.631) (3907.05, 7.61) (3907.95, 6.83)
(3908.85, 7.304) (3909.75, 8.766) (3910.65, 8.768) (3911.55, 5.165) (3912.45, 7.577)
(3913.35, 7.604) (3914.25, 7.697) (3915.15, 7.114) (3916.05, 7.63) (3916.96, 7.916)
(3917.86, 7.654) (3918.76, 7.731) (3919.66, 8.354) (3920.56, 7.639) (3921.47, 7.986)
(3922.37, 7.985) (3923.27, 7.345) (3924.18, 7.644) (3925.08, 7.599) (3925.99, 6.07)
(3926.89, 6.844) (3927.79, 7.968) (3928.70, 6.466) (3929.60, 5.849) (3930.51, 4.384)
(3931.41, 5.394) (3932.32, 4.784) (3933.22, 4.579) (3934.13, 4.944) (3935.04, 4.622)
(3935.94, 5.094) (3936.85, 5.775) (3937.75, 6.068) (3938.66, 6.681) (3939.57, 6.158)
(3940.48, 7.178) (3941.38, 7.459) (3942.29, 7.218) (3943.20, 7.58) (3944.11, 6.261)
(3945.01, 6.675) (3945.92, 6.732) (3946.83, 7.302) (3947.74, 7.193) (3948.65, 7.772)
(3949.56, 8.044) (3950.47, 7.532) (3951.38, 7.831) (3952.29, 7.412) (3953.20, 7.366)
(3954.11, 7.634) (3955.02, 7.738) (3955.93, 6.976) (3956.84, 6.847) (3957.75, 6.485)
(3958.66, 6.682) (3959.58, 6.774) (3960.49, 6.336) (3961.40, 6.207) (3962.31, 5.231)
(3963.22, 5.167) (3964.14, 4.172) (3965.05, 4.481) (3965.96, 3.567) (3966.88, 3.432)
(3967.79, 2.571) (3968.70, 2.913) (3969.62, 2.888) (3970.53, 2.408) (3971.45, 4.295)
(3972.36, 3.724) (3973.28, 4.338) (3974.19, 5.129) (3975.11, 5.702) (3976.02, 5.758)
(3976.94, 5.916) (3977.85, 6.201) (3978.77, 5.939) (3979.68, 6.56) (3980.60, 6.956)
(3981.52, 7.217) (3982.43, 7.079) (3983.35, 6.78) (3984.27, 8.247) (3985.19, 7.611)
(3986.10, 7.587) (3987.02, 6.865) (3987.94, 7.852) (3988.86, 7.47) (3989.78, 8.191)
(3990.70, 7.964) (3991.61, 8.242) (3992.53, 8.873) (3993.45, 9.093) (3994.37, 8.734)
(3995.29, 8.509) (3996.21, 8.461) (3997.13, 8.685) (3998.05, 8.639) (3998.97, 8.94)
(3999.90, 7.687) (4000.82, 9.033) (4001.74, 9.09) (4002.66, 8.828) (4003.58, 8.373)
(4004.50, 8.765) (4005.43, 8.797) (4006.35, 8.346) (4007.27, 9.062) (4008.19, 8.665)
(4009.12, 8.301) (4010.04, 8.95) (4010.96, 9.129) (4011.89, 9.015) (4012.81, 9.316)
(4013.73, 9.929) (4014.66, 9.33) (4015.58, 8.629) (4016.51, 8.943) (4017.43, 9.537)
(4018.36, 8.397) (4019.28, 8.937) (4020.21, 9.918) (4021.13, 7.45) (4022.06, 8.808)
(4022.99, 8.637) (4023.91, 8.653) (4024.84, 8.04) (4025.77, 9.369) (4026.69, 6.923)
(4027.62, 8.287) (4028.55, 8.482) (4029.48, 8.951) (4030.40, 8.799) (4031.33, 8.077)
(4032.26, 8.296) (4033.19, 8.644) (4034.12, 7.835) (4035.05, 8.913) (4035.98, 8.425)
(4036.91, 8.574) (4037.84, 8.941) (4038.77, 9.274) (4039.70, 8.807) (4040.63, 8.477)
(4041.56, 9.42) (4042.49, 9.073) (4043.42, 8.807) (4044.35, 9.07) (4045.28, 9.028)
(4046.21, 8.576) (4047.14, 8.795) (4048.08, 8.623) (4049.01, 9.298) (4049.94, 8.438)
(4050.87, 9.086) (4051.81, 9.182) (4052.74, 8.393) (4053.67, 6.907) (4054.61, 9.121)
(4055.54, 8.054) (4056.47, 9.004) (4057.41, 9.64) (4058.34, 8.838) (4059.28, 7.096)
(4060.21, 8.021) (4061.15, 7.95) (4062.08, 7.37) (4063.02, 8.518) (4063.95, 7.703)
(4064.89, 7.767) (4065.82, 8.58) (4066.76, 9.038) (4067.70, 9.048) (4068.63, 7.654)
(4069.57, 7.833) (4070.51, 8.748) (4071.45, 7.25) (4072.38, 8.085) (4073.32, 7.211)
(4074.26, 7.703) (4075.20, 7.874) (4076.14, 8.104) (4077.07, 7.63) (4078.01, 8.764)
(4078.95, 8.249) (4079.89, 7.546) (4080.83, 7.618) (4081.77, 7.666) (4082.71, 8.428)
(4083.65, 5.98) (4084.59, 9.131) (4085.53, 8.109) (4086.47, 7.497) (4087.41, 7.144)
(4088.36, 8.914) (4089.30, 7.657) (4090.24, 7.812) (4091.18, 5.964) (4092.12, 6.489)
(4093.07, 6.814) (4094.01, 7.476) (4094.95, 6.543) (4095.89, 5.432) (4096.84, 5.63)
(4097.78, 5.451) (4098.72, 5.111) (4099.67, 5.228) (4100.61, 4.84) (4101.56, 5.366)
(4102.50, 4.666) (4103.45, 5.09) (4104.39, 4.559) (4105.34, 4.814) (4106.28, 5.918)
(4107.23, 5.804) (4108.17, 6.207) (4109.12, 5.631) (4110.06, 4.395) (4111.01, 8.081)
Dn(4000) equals 1.35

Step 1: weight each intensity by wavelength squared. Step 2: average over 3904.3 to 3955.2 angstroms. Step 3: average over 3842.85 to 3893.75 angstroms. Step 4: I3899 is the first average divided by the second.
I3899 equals 1.15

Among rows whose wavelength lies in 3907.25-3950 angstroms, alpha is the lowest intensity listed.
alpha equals 4.384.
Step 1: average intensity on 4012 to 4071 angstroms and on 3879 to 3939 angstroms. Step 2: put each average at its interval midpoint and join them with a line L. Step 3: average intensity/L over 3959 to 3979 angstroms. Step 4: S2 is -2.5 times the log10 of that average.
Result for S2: 0.48 mag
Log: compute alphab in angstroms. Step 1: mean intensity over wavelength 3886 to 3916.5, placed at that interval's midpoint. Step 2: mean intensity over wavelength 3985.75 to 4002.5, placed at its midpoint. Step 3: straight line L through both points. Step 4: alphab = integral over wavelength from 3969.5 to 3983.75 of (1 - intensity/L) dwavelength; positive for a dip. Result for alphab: 4.4 angstroms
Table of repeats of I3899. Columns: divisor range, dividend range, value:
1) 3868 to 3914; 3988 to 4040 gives 1.50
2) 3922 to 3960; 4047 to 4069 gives 1.33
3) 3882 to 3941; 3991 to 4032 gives 1.46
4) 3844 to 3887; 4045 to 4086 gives 1.38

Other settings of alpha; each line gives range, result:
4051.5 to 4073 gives 6.907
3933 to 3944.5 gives 4.579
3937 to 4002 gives 2.408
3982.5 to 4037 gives 6.78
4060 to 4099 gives 5.111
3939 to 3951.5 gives 6.158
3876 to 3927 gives 3.47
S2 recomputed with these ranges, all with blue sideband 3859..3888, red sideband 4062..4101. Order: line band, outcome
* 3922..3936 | 0.09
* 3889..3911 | 0.04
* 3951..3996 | 0.10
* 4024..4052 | -0.20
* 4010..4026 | -0.25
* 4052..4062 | -0.14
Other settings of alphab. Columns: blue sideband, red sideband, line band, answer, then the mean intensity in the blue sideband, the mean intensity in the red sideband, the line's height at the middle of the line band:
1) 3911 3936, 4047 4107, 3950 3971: 4.0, 6.73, 7.46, 6.91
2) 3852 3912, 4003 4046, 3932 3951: 2.4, 6.43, 8.75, 7.4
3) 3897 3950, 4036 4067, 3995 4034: -2.9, 6.9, 8.58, 8.1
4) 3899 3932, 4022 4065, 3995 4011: -1.1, 7.19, 8.53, 8.11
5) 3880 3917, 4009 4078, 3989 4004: -1.6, 6.05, 8.54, 7.73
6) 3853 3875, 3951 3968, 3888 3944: 0.7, 7.36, 5.98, 6.61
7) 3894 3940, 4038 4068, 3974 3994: 1.3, 6.75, 8.59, 7.66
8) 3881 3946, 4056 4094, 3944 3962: -1.1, 6.3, 7.9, 6.69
